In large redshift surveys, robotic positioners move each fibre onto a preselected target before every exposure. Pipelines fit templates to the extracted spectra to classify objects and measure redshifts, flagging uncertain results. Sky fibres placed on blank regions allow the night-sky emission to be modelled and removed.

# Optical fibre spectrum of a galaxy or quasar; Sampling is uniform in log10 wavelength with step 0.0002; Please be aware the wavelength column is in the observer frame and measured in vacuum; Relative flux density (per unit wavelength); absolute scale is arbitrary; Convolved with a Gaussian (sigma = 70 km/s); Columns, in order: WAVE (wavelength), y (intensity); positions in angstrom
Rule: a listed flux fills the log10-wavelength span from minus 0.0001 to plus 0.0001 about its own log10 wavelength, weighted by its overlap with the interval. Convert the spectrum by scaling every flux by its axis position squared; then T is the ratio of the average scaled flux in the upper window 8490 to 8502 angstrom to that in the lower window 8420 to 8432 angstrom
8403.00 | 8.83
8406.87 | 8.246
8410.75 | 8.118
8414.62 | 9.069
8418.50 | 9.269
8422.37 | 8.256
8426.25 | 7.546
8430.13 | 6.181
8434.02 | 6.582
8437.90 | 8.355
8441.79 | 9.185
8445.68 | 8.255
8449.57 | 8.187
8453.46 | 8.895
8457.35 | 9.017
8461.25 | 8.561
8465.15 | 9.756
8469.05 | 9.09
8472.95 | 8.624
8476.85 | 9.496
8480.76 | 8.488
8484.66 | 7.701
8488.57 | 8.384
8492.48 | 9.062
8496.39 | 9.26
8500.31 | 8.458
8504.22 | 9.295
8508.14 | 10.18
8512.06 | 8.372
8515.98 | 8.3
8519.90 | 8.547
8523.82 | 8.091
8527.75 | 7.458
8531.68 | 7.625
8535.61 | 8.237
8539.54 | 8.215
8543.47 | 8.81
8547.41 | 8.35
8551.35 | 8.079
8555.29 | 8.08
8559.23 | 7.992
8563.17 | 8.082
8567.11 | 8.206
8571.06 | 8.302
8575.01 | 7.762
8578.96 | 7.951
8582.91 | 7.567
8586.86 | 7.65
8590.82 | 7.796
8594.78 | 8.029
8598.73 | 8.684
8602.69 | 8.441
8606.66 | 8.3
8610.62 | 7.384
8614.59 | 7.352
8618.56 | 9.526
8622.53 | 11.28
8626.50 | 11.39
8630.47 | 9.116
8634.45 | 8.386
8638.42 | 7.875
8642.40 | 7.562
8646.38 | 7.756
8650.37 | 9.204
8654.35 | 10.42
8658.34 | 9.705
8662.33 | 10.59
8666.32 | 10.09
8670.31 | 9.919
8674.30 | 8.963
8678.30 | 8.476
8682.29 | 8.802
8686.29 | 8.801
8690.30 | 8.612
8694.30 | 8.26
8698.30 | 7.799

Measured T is 1.2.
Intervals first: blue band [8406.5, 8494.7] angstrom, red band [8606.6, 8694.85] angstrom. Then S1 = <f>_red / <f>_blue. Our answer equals 1.07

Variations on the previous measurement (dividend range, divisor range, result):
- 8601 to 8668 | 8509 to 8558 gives 1.10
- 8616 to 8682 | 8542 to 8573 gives 1.14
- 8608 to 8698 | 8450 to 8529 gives 1.03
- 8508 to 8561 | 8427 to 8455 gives 1.04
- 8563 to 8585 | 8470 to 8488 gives 0.93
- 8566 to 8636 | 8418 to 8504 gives 1.00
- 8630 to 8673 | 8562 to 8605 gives 1.14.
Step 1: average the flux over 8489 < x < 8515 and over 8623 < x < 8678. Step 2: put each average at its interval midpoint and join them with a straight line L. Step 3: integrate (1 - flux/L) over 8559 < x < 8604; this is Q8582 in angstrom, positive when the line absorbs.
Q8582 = 5.7 angstrom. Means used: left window 9.03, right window 9.34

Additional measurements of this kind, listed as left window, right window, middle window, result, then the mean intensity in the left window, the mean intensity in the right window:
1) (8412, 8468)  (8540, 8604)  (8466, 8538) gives -3.1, 8.37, 8.11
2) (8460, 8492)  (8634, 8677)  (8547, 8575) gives 2.6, 8.78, 9.15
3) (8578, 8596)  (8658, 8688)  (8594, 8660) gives -2.5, 7.78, 9.41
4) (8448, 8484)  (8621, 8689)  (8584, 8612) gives 3.4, 8.87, 9.29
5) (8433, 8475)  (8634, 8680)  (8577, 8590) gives 1.8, 8.64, 9.11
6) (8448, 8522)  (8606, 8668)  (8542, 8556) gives 1.0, 8.83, 9.13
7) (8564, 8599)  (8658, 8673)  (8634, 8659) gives 2.4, 7.96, 10.1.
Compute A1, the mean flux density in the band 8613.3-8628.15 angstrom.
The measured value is 9.97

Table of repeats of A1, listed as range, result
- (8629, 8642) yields 8.32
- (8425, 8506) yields 8.5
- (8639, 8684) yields 9.19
